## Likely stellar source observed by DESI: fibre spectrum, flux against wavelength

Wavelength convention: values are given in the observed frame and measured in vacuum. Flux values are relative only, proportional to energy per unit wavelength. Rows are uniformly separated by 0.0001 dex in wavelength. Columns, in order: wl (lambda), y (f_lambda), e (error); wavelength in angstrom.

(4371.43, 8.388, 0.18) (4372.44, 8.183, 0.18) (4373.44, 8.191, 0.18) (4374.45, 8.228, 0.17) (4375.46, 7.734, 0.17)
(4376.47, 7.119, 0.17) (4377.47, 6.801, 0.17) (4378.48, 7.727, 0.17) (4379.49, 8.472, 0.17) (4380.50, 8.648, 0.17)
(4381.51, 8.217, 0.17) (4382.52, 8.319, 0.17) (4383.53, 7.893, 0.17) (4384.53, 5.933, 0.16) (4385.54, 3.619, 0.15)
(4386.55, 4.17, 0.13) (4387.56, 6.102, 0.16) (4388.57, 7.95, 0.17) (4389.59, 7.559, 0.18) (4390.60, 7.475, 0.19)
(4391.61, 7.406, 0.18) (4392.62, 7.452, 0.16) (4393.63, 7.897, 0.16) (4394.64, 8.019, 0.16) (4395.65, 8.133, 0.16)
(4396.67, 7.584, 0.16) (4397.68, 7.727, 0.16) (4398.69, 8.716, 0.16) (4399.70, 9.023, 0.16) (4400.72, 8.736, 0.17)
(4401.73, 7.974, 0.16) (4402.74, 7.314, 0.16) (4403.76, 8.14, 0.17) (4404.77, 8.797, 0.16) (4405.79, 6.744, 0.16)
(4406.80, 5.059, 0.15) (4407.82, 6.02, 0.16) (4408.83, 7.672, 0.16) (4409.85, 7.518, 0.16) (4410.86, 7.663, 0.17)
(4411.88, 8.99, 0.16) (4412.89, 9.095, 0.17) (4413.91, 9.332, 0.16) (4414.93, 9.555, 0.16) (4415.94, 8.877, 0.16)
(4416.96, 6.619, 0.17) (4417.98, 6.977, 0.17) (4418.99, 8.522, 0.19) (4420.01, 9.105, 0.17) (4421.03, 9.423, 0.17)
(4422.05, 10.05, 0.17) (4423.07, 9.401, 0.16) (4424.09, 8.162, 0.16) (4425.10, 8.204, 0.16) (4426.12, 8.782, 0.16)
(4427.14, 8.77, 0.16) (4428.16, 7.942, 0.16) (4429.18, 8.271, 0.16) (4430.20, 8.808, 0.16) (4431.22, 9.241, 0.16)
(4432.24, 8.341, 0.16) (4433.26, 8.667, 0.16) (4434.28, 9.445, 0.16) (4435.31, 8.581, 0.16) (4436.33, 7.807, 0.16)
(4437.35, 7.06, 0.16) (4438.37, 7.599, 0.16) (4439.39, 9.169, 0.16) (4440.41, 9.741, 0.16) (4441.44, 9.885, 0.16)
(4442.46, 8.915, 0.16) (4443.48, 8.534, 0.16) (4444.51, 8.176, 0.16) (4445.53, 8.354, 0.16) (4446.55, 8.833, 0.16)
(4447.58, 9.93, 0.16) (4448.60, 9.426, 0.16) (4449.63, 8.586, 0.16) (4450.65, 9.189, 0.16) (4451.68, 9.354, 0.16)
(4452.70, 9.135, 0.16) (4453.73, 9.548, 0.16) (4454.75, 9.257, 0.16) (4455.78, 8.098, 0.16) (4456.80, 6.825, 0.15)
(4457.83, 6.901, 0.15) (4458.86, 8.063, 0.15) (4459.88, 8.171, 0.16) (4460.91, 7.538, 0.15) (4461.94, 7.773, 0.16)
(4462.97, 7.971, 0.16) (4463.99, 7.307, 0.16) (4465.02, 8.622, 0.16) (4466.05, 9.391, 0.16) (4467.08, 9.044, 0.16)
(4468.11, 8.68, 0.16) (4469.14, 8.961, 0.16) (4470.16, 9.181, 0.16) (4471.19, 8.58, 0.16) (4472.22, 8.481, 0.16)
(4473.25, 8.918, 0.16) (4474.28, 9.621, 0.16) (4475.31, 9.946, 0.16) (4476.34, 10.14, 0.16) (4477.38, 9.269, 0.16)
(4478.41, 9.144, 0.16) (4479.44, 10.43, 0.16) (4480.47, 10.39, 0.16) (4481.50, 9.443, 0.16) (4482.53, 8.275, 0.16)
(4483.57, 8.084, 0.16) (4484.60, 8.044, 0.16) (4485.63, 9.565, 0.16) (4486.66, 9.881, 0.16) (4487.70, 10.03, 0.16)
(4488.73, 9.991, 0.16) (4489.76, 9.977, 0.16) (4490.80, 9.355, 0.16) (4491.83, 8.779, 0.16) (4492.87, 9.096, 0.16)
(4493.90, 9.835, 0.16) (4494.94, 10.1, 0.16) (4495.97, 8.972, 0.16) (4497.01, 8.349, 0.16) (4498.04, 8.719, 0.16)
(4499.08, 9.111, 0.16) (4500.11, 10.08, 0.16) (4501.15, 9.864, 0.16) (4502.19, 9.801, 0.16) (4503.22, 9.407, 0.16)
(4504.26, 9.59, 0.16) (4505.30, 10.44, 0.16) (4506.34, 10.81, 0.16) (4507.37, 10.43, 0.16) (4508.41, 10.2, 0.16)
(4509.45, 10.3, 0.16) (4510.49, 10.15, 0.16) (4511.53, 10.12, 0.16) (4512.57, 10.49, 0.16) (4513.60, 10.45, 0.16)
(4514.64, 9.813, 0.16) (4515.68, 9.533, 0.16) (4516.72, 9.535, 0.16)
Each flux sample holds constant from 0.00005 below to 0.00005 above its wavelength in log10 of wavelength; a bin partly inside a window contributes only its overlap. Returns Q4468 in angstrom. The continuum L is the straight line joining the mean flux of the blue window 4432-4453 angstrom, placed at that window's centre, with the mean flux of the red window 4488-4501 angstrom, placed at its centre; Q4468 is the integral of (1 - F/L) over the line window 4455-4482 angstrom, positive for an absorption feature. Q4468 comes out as 1.1 angstrom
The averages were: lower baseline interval 8.8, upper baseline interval 9.39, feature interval 8.73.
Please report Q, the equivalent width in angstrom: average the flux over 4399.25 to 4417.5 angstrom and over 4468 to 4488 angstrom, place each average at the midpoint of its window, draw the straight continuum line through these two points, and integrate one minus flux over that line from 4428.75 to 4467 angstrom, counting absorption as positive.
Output 0.5 angstrom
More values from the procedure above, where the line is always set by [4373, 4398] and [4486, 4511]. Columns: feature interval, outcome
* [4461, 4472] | 0.7 angstrom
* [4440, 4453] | -0.7 angstrom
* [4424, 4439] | -0.1 angstrom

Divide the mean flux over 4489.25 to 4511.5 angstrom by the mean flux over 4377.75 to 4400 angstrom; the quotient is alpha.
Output 1.30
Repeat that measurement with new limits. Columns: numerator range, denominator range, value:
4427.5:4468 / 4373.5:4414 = 1.13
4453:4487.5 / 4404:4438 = 1.06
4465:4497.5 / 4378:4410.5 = 1.25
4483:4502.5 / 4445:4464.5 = 1.11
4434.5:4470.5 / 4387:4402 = 1.09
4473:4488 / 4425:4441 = 1.10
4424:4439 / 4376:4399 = 1.14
